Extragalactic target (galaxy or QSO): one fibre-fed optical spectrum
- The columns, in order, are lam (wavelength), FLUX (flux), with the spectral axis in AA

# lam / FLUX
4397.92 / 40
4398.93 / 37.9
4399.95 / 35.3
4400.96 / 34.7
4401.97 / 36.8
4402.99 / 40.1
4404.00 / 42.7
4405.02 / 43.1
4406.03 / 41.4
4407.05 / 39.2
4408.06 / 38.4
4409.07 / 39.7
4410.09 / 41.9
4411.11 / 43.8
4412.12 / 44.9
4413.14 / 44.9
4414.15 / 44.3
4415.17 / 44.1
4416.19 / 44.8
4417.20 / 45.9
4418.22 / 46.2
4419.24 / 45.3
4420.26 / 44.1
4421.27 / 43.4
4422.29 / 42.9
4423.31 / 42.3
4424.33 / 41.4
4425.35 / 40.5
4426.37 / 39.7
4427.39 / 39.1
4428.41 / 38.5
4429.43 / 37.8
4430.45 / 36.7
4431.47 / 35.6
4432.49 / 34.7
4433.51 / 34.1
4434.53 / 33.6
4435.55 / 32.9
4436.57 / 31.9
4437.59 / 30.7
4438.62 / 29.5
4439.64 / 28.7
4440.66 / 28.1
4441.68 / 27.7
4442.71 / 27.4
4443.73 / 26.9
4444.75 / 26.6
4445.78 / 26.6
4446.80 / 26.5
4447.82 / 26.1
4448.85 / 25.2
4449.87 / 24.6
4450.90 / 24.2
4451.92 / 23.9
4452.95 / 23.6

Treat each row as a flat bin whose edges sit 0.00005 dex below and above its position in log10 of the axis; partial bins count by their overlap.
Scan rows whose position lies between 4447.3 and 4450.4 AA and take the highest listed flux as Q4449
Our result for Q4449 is 26.1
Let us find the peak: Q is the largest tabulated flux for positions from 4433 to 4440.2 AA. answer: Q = 34.1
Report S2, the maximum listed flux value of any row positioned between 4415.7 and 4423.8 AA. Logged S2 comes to 46.2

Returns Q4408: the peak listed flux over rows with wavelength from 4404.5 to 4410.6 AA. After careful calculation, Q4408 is 43.1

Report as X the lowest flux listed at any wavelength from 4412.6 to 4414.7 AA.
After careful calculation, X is 44.3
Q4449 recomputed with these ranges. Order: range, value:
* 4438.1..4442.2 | 29.5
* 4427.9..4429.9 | 38.5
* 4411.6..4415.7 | 44.9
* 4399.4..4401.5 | 35.3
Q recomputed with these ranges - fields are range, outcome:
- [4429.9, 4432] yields 36.7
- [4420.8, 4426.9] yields 43.4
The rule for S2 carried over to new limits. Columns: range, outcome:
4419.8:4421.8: 44.1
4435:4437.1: 32.9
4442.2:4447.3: 27.4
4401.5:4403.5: 40.1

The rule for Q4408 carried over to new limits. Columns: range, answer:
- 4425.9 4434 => 39.7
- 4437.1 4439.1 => 30.7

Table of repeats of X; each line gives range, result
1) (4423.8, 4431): 36.7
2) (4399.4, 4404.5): 34.7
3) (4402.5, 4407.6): 39.2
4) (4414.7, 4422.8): 42.9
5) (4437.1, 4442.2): 27.7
